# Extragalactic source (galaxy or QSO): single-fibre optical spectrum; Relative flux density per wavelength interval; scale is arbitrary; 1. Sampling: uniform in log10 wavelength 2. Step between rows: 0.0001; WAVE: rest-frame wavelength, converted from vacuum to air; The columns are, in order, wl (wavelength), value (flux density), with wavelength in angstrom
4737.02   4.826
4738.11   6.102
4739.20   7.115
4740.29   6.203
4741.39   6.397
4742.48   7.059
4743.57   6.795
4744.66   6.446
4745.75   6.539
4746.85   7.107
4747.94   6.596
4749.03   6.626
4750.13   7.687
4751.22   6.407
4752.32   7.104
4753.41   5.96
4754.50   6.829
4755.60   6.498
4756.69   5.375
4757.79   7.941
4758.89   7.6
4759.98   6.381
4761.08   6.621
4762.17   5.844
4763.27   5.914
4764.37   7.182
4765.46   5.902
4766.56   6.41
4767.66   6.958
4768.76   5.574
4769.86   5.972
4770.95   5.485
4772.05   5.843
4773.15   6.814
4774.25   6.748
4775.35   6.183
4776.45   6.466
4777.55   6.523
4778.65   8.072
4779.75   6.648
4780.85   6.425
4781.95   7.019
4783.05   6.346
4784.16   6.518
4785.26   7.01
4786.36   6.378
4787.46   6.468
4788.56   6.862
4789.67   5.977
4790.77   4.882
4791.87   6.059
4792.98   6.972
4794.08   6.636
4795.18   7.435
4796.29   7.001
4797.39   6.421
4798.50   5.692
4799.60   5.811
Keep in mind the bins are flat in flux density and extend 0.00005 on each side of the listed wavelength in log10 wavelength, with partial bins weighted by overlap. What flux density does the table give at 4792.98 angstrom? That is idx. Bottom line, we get 6.972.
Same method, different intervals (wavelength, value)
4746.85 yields 7.107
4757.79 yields 7.941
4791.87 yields 6.059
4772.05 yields 5.843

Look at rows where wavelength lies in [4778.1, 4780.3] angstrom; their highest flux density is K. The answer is 8.072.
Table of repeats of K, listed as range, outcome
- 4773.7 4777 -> 6.748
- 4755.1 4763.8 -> 7.941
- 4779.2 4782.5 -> 7.019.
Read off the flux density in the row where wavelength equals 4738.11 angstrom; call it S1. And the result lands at 6.102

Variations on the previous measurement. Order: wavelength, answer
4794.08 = 6.636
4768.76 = 5.574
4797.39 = 6.421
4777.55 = 6.523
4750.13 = 7.687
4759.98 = 6.381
